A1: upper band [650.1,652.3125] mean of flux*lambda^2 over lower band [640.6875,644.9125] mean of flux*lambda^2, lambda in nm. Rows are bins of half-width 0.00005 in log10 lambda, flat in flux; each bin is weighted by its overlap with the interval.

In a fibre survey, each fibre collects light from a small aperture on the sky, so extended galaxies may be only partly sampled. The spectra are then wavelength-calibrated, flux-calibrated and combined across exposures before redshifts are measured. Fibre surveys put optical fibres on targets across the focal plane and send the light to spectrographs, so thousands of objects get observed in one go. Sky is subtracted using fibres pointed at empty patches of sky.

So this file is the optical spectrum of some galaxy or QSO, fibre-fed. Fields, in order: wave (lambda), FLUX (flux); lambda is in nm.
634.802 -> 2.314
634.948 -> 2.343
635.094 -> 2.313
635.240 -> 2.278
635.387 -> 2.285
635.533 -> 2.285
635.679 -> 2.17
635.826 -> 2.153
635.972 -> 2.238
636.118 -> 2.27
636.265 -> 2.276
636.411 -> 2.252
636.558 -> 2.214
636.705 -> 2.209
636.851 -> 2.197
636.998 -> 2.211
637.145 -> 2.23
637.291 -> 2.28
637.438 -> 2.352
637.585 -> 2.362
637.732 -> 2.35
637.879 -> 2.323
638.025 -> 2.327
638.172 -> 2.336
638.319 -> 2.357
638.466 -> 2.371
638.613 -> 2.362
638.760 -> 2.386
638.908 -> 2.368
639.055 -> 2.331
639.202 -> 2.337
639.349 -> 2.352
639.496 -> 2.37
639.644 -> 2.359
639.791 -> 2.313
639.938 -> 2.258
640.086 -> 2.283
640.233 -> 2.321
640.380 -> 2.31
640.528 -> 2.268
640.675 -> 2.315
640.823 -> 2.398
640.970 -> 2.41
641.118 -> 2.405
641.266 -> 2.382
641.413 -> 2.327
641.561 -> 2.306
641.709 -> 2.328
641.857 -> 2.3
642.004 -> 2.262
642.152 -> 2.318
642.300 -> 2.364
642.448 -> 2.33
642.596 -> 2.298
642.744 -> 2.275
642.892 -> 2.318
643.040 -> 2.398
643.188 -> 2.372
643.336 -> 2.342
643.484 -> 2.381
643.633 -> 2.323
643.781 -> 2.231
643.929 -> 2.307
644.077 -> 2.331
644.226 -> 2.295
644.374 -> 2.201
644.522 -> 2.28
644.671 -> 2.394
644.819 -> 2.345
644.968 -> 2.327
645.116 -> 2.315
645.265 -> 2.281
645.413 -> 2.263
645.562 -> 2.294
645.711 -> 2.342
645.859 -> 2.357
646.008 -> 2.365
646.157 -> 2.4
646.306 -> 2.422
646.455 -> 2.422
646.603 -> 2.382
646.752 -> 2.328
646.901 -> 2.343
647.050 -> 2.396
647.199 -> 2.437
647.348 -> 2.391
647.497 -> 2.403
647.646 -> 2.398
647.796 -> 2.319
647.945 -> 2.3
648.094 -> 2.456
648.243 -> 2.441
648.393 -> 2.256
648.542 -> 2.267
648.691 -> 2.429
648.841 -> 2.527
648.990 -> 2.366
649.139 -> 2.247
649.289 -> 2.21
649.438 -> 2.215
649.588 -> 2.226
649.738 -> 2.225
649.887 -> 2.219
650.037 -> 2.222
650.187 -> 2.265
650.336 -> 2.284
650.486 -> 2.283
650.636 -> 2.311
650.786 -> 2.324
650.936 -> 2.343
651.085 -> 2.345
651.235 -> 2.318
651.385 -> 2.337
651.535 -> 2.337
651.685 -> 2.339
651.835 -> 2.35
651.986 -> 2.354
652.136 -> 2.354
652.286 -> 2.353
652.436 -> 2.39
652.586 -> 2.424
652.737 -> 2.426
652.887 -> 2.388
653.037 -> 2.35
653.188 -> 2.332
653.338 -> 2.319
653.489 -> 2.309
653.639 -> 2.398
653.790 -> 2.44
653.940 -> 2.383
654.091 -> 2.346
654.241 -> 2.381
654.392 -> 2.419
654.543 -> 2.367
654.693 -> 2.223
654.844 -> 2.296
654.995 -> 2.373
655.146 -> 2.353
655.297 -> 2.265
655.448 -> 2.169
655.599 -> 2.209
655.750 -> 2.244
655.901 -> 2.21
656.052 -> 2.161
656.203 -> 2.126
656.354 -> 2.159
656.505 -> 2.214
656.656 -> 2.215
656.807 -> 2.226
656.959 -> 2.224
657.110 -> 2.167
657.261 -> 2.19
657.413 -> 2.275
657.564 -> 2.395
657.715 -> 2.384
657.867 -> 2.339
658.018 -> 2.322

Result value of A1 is 1.02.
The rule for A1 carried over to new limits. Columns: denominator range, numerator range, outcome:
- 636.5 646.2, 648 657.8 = 1.03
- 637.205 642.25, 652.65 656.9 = 1.03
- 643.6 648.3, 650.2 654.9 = 1.02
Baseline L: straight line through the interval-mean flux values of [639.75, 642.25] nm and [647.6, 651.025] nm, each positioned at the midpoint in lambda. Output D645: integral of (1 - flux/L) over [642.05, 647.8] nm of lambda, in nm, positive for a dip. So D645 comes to -0.058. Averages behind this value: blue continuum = 2.32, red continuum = 2.31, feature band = 2.34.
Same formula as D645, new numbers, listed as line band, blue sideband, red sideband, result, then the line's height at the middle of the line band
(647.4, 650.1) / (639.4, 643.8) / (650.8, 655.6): 0.02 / 2.34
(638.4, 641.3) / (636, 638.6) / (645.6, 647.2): -0.04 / 2.31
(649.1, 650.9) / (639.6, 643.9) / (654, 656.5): 0.03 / 2.29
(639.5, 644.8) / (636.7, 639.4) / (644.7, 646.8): 0.03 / 2.34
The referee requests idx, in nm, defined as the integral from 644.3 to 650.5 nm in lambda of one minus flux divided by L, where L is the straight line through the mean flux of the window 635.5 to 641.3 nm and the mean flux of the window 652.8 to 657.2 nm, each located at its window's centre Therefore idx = -0.094 nm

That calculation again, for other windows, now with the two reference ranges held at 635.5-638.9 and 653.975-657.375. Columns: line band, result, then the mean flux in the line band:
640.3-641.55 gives -0.04 nm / 2.35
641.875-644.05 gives -0.05 nm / 2.32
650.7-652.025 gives -0.05 nm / 2.34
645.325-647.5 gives -0.10 nm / 2.37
